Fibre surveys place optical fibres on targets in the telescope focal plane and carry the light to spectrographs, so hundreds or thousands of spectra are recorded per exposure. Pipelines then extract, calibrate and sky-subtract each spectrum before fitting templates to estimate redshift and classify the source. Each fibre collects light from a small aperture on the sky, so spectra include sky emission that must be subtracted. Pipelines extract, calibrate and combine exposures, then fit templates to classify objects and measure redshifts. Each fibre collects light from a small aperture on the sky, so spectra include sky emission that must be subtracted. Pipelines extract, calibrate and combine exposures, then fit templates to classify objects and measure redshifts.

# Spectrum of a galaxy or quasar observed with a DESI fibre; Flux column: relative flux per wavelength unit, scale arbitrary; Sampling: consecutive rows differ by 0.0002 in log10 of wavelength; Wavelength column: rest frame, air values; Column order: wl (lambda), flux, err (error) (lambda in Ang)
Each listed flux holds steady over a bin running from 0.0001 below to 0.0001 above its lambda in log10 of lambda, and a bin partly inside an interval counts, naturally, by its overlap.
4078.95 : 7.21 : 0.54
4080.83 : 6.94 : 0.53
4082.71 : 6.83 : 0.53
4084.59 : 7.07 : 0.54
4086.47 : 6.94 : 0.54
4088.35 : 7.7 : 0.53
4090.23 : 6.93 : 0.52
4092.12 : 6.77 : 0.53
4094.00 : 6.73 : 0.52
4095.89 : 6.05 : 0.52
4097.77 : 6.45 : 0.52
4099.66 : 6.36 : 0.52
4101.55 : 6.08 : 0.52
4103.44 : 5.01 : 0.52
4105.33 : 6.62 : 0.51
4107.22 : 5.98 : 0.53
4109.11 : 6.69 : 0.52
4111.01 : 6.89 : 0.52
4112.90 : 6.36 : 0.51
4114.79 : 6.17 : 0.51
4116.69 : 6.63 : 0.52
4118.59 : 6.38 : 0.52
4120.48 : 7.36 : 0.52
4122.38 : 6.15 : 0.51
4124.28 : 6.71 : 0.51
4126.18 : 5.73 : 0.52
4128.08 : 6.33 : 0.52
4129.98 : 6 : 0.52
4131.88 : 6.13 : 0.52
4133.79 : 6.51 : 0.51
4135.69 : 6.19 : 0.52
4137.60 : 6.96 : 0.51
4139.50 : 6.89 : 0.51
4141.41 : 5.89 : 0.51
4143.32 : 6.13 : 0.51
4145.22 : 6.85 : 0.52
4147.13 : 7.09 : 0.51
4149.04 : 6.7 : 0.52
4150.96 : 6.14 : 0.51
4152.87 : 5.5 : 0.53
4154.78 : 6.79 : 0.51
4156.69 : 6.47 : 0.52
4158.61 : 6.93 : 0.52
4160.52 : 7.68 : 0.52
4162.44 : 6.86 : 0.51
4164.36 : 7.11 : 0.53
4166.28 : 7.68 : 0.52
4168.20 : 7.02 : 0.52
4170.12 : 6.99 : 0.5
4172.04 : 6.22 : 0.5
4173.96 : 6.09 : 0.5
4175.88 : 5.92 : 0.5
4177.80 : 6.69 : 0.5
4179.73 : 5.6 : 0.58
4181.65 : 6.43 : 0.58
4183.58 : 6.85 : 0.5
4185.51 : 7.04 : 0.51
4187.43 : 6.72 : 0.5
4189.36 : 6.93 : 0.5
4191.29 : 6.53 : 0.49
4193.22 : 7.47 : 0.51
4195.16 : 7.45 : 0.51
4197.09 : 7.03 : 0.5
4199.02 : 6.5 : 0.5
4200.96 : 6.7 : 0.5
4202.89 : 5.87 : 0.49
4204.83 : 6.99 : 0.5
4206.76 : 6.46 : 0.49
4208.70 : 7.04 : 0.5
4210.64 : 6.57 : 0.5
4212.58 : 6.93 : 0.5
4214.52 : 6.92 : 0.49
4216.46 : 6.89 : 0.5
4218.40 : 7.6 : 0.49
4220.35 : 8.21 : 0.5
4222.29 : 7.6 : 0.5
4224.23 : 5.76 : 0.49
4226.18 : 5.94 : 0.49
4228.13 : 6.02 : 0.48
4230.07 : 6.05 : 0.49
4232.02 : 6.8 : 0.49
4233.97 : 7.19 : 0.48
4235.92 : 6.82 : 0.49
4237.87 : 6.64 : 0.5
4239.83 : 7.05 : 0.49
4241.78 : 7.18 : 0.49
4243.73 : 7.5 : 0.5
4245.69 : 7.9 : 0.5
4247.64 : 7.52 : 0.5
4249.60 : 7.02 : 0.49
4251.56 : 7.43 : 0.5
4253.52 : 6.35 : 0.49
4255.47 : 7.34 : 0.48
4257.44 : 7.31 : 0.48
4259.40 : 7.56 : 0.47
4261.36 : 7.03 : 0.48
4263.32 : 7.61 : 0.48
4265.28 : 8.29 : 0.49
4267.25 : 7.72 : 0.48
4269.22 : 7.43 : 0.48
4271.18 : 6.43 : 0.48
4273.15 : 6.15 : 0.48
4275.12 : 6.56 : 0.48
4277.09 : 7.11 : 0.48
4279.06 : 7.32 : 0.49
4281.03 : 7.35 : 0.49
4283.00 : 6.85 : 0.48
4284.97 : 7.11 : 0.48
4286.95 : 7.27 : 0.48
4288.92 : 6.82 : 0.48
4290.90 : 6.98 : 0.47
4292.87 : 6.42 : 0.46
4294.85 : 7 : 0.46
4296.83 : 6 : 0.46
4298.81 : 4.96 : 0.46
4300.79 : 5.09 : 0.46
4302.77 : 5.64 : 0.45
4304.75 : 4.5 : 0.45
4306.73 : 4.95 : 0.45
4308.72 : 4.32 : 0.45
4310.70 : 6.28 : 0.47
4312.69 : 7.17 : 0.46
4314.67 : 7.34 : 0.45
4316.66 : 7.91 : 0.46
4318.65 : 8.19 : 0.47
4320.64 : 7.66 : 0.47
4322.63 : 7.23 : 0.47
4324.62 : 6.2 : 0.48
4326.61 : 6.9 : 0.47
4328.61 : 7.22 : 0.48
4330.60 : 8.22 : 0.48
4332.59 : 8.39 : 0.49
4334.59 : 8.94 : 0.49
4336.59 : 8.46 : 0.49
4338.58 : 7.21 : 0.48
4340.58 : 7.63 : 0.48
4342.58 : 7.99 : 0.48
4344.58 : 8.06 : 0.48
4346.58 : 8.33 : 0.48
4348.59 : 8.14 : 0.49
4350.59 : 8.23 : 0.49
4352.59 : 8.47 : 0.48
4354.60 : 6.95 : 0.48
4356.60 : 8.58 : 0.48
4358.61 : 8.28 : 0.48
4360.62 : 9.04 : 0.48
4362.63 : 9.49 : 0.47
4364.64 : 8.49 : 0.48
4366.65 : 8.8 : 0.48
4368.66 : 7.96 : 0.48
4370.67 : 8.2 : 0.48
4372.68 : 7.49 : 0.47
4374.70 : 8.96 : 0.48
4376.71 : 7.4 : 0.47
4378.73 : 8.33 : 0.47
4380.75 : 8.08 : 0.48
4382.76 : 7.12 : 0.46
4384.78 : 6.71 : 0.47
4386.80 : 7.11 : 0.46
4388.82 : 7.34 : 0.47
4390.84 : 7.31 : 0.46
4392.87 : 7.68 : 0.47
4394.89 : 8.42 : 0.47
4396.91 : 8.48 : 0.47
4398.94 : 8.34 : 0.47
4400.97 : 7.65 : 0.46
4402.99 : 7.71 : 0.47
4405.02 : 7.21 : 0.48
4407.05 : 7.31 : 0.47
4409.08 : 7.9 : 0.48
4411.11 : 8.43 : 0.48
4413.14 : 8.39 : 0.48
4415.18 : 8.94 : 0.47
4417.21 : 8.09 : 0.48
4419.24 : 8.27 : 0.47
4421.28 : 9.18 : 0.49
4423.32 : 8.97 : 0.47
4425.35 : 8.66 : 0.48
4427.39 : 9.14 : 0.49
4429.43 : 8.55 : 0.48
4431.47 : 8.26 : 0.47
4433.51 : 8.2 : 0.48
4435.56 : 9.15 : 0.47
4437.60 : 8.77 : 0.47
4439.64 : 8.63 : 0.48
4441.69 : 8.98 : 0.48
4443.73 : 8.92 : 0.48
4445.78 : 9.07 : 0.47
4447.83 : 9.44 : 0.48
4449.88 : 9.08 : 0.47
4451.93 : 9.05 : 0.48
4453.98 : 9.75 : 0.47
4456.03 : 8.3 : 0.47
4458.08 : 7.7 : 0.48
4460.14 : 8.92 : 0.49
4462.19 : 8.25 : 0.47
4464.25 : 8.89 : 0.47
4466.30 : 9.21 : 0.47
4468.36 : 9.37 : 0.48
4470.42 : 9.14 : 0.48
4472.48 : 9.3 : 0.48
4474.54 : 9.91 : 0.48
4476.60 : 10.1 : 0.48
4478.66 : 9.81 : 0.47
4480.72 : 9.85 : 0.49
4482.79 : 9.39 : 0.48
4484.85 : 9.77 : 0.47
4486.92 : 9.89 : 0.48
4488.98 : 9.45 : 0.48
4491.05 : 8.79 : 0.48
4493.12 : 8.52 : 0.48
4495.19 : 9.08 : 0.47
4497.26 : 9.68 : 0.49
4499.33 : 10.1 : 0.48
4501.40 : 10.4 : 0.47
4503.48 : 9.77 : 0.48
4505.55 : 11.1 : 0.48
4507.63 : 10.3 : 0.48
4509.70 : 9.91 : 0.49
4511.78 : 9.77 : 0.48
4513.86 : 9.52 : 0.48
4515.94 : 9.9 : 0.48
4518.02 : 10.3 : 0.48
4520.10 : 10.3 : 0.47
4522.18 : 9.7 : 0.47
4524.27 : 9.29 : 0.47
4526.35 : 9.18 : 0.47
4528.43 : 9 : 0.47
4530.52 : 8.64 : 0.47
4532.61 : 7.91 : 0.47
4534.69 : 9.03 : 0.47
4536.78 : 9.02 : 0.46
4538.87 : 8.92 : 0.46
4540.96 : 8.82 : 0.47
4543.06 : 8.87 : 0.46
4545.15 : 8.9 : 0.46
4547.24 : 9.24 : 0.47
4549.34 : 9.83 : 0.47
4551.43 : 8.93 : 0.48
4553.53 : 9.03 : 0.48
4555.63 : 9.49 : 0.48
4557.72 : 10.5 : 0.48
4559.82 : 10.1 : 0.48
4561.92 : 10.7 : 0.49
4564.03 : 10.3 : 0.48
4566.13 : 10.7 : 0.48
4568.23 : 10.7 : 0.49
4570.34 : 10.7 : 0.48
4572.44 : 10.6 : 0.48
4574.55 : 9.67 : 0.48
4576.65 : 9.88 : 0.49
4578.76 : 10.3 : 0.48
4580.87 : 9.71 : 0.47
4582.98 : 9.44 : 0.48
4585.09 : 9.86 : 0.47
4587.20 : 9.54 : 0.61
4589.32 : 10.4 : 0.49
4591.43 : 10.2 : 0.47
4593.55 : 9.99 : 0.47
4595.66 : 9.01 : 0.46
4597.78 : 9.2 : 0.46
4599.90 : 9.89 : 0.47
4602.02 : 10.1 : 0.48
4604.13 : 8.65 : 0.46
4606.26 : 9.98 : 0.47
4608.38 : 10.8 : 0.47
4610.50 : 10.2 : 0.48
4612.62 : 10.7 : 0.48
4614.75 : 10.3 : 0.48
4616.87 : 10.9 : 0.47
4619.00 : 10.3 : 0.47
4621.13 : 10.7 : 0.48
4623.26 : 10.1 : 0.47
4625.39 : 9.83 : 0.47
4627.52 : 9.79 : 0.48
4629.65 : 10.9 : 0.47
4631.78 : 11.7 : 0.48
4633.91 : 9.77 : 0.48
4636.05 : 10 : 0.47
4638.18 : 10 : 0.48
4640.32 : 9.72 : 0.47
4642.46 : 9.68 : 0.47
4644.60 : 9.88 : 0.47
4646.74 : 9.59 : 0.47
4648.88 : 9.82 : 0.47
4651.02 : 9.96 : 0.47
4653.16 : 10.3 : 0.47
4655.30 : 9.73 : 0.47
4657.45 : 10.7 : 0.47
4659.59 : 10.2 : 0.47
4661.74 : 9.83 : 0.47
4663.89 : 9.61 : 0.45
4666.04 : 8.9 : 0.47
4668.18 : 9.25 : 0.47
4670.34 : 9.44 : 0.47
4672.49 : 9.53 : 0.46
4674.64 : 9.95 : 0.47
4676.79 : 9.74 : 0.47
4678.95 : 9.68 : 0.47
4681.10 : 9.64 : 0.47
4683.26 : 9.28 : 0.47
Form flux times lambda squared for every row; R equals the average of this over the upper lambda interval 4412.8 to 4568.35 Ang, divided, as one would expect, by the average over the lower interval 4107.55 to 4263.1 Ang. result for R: 1.59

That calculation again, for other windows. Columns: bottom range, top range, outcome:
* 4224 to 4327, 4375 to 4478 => 1.34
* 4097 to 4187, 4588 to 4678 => 1.92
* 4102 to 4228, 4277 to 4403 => 1.22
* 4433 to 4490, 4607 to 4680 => 1.19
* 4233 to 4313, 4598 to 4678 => 1.75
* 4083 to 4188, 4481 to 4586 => 1.77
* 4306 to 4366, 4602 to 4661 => 1.50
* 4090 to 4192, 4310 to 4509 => 1.48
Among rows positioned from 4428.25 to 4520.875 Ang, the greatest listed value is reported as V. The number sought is 11.1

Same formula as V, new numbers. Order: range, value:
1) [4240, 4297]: 8.29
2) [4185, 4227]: 8.21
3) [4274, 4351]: 8.94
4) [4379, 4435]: 9.18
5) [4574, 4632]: 11.7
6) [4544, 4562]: 10.7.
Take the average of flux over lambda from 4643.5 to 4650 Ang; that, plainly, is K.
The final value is 9.76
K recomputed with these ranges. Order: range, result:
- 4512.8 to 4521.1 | 10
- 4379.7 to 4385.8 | 7.31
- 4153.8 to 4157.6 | 6.64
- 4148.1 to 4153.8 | 6.11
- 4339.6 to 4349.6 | 8.03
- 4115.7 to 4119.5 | 6.49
